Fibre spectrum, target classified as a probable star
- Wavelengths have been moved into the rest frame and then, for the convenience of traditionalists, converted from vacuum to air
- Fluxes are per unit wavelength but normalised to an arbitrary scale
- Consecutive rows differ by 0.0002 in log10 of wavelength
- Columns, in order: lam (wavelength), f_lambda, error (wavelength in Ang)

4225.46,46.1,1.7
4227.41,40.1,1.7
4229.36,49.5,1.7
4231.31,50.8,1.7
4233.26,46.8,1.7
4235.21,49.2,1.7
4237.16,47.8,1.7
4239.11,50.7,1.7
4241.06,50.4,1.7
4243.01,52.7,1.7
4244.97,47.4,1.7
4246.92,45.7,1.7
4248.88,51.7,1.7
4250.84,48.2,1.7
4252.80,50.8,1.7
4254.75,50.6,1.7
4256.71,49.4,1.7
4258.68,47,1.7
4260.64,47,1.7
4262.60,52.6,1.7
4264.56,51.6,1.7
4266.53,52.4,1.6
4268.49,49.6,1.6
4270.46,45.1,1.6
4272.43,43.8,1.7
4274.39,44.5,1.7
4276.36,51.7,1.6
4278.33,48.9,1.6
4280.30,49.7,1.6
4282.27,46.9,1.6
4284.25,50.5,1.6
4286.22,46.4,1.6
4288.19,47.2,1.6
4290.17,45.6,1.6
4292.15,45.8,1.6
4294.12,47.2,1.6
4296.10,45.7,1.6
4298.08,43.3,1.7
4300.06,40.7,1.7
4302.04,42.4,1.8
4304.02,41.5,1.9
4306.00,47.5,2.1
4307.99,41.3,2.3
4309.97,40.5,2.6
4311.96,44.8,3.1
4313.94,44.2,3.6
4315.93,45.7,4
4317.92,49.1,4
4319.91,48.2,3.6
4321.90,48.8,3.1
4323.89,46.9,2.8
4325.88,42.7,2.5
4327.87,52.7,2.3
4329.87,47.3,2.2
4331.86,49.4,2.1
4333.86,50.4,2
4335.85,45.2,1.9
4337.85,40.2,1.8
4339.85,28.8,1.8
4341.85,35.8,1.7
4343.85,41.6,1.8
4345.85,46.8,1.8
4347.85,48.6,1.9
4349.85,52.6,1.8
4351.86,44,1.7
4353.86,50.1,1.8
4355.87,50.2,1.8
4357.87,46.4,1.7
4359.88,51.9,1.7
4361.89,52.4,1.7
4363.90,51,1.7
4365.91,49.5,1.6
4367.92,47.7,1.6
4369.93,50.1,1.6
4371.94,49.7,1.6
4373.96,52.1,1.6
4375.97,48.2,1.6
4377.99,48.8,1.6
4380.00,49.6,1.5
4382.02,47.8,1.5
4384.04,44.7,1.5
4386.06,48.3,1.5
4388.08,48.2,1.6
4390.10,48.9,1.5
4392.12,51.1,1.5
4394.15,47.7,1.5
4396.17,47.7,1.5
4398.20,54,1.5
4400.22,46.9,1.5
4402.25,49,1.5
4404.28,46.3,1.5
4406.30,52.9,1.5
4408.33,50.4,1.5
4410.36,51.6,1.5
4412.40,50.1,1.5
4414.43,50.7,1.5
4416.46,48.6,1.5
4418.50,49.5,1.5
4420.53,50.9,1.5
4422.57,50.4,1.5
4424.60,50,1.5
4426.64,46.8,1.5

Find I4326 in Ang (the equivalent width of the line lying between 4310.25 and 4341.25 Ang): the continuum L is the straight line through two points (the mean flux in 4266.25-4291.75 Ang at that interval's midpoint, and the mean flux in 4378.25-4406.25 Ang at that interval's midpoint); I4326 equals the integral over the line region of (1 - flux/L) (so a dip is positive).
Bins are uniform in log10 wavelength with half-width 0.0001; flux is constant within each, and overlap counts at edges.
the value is 1.75 Ang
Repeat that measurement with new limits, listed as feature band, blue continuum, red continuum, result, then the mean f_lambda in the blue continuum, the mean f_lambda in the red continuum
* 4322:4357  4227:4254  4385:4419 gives 2.6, 48.9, 49.5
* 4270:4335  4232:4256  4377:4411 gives 3.9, 49.4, 49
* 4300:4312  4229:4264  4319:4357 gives 1.1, 49.4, 45.8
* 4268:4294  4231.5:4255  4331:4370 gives 0.6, 49.4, 46.5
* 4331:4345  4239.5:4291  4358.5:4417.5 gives 2.2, 48.8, 49.5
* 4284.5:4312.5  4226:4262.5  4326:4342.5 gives 0.8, 48.7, 43.8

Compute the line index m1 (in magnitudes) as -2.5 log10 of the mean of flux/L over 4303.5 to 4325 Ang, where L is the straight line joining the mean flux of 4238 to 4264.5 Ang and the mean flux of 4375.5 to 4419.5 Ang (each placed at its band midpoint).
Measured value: 0.09 mag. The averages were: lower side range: 49.6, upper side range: 49.1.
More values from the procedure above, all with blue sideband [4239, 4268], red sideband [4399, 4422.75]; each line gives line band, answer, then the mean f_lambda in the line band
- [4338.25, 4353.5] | 0.16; 42.8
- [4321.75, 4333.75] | 0.04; 48.1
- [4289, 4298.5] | 0.10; 45.7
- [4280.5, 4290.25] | 0.05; 47.7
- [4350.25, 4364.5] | 0.01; 49.5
